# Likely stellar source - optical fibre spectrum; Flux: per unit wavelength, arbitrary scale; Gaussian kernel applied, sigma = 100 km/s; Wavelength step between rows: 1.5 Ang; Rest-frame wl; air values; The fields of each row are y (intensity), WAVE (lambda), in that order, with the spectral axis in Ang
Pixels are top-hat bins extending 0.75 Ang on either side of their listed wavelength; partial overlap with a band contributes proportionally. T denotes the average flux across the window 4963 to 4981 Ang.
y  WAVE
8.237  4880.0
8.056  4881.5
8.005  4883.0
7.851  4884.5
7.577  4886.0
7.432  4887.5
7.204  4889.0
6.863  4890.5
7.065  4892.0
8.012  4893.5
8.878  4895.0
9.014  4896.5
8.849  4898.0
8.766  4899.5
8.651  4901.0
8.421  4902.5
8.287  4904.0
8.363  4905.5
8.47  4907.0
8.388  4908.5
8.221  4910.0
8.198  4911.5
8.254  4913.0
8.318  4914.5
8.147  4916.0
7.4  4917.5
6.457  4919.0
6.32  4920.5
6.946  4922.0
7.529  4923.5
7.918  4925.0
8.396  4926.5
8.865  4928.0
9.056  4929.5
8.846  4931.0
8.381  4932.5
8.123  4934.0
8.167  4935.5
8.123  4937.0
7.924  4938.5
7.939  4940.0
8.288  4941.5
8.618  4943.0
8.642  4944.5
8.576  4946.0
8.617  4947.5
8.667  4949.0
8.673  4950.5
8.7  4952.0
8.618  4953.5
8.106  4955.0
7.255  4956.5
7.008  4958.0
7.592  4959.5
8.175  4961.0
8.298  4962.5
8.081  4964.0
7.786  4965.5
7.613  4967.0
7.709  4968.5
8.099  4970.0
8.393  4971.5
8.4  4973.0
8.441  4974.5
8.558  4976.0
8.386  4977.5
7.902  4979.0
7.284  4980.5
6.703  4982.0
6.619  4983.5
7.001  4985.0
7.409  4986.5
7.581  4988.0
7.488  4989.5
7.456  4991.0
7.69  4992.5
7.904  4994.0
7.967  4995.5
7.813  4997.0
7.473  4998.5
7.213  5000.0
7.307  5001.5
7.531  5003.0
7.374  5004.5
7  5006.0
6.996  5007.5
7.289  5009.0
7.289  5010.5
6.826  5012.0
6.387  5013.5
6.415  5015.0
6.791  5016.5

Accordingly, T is 8.07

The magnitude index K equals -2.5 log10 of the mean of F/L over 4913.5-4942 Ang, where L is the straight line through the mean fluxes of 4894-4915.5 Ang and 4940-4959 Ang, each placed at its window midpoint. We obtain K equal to 0.06 mag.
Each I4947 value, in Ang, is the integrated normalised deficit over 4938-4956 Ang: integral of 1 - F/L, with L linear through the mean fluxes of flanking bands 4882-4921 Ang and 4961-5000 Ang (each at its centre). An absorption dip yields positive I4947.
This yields -1.3 Ang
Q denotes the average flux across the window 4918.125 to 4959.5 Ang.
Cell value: 8.09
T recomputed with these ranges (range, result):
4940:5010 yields 7.83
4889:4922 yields 8.02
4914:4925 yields 7.32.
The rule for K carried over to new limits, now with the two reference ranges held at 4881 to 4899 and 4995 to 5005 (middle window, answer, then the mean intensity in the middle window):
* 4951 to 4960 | -0.03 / 7.91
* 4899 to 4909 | -0.08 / 8.47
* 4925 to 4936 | -0.10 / 8.51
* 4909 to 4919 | -0.02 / 7.97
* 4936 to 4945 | -0.07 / 8.24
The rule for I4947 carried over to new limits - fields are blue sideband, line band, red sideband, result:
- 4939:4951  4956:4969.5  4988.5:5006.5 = 0.70 Ang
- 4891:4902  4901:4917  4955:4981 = 0.06 Ang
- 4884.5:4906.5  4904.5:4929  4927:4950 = 1.09 Ang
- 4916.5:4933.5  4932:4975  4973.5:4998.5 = -2.36 Ang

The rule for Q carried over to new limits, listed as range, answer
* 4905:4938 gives 8.04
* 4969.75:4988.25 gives 7.75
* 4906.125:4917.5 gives 8.23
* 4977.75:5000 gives 7.46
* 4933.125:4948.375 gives 8.31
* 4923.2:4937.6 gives 8.37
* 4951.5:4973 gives 7.97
